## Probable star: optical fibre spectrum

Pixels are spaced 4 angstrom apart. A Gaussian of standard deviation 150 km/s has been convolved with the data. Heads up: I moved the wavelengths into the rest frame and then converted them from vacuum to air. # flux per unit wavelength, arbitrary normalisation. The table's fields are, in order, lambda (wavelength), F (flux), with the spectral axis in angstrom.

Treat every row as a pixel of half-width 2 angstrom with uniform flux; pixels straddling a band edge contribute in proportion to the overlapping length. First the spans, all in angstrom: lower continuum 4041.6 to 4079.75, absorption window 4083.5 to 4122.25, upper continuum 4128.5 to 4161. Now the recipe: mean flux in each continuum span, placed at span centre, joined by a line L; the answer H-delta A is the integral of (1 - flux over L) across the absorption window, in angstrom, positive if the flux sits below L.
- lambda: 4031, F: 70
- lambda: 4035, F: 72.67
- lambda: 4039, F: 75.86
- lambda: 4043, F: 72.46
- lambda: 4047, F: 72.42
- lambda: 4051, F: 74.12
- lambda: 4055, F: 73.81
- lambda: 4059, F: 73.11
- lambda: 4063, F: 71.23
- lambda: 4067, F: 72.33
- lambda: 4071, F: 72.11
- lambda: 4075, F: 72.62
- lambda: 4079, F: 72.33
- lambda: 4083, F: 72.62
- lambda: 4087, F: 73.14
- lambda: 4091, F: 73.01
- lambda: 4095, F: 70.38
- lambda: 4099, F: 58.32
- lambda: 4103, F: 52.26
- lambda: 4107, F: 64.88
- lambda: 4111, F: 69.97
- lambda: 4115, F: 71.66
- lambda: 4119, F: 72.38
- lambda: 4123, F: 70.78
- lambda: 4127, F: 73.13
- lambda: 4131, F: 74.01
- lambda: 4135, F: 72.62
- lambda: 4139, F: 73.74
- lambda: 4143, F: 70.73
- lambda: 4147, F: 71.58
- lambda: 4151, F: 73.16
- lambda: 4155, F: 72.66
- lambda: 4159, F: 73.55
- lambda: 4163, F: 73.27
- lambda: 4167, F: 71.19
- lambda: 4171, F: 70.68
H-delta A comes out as 2.7 angstrom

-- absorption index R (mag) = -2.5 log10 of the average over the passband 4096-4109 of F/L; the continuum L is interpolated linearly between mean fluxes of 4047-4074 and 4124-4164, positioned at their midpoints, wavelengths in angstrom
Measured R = 0.22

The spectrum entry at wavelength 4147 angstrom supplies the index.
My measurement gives 71.58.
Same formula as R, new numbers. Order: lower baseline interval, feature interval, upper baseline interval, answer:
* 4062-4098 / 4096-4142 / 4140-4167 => 0.05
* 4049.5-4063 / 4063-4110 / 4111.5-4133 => 0.06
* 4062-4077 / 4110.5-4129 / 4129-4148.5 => 0.01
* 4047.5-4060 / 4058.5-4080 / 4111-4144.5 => 0.02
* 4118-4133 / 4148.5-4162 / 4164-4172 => -0.02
